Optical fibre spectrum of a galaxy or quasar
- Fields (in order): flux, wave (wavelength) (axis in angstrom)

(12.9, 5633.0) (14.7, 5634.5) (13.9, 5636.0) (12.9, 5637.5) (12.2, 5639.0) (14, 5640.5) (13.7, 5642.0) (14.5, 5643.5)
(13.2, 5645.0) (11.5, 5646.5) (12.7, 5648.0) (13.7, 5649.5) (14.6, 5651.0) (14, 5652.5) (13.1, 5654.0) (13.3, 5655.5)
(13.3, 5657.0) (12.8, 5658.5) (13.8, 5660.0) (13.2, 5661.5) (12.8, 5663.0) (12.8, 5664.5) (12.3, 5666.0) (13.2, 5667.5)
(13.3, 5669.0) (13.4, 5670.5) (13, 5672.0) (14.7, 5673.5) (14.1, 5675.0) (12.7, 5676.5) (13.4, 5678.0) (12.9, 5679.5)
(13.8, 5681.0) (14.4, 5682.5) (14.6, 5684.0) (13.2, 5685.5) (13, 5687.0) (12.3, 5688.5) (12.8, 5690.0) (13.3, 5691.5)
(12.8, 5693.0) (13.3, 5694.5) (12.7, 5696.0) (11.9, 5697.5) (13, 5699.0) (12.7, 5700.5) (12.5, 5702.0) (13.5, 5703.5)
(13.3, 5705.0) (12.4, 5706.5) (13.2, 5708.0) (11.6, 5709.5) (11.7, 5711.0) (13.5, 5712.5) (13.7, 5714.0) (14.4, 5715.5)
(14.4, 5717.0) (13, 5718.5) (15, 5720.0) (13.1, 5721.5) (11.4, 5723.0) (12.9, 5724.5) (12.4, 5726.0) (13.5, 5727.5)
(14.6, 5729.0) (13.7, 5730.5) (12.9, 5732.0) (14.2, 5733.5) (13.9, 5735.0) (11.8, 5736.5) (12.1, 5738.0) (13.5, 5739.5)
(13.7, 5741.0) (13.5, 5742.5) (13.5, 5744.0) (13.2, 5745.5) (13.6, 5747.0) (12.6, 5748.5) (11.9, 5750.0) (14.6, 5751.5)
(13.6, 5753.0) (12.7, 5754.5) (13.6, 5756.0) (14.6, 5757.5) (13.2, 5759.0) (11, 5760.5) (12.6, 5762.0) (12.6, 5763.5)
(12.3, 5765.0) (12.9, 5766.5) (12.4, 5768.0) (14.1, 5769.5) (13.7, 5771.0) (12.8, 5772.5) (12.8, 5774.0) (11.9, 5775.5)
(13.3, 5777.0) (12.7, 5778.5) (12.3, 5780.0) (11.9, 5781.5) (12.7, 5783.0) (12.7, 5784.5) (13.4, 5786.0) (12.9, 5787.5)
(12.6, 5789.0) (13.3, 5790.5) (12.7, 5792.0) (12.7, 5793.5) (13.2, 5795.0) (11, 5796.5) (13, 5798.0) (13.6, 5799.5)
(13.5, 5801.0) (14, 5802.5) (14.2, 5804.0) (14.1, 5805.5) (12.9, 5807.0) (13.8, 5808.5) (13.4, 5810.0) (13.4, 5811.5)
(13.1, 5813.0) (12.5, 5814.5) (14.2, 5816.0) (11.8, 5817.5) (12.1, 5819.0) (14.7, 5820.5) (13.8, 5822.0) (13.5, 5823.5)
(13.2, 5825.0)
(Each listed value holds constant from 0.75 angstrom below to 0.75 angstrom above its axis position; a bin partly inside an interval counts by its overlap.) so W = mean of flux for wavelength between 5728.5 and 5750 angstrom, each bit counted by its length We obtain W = 13.3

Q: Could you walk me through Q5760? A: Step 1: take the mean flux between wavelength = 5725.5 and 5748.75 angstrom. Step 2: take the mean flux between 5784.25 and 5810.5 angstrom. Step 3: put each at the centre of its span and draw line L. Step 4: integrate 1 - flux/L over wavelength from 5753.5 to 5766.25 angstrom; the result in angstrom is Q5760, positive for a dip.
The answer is 0.4 angstrom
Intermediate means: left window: 13.3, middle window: 12.8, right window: 13.2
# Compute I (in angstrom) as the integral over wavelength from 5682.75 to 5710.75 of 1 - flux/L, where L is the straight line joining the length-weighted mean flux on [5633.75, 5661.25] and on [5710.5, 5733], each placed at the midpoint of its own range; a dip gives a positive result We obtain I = 1.0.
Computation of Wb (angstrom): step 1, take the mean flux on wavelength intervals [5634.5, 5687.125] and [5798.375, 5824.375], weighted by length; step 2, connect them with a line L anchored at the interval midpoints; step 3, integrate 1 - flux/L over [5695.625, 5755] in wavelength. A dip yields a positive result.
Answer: 1.2 angstrom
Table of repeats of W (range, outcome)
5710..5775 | 13.2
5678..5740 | 13.1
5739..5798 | 12.9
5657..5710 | 13.1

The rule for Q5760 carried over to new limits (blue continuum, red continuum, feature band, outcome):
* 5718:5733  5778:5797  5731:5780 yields -0.31 angstrom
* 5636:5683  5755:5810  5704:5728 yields 0.14 angstrom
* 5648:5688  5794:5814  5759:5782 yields 1.18 angstrom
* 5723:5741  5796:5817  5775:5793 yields 0.79 angstrom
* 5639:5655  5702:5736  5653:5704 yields 0.70 angstrom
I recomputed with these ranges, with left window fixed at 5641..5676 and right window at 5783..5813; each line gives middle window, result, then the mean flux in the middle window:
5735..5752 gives 0.2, 13.1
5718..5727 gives 0.2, 13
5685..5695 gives 0.3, 12.9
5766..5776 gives 0.2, 13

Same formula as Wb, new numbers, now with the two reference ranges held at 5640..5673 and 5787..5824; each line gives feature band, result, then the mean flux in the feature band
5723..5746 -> 0.02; 13.2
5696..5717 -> 0.53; 12.9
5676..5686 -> -0.25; 13.6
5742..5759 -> -0.20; 13.4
